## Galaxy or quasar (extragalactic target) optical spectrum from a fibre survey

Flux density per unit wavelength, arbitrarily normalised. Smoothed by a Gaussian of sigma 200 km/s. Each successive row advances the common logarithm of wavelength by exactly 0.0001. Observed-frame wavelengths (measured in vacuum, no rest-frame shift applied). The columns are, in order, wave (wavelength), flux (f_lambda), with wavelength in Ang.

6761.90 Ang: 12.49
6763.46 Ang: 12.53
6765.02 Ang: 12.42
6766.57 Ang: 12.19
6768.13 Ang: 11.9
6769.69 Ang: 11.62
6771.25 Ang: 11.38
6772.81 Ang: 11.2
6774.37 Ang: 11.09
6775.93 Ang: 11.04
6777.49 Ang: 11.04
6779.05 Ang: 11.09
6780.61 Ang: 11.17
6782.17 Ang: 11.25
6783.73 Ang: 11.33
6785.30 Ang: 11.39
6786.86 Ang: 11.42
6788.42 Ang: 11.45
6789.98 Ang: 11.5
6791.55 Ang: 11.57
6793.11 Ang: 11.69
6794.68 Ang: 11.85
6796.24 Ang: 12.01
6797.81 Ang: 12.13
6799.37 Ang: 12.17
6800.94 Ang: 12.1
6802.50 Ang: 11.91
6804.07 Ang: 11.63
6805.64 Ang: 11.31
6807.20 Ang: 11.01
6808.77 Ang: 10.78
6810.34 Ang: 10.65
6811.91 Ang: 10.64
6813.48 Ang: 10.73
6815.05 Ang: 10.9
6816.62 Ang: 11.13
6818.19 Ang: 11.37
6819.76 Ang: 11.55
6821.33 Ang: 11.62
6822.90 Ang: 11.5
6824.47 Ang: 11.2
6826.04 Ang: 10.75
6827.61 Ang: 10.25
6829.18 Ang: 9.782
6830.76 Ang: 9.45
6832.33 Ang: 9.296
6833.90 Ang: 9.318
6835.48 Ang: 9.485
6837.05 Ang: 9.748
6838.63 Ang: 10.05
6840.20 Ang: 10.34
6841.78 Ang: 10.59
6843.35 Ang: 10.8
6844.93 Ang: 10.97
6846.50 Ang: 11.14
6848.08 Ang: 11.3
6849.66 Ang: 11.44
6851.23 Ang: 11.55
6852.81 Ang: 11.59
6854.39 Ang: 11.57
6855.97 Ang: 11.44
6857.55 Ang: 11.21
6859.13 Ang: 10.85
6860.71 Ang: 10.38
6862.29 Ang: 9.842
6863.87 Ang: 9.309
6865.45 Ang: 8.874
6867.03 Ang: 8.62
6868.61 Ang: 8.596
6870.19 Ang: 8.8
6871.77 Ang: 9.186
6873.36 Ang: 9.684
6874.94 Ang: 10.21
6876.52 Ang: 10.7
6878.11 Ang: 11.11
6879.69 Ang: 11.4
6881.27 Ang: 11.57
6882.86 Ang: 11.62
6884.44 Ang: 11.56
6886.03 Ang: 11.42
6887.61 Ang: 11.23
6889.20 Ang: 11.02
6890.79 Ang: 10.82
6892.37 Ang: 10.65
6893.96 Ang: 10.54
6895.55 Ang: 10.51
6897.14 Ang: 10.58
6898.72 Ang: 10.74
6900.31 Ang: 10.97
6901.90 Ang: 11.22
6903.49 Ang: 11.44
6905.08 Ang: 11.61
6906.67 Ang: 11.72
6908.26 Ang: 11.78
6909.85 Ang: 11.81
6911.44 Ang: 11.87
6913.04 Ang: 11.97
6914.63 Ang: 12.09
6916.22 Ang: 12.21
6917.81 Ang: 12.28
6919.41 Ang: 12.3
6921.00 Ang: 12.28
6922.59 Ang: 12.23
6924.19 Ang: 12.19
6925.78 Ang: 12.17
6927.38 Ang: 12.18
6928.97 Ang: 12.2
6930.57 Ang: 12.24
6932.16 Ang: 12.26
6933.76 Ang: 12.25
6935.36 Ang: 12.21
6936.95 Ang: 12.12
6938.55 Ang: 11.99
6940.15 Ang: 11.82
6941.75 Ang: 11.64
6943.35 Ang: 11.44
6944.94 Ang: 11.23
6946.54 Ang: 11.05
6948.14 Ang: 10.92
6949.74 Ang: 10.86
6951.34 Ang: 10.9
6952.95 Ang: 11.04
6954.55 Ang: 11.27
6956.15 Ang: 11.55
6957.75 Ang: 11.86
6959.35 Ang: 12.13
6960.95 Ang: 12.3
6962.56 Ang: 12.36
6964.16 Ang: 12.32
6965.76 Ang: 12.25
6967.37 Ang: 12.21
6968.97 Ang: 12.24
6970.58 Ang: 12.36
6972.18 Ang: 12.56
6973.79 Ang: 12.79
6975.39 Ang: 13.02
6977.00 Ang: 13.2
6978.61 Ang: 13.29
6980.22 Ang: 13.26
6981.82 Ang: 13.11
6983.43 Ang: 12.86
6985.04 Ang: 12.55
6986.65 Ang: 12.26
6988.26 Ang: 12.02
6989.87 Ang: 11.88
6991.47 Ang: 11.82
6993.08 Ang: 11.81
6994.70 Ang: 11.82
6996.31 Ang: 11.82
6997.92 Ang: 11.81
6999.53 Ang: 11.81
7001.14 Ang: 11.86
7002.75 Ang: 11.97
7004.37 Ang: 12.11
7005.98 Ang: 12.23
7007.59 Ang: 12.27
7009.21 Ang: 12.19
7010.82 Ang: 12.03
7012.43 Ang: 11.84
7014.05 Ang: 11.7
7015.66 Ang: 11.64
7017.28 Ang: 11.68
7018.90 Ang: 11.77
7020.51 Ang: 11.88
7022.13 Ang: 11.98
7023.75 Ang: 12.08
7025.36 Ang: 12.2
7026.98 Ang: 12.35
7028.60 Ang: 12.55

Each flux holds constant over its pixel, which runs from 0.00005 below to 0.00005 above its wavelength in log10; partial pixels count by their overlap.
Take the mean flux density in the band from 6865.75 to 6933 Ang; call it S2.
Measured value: 11.2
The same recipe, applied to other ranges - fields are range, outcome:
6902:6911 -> 11.6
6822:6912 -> 10.6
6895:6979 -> 11.9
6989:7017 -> 11.9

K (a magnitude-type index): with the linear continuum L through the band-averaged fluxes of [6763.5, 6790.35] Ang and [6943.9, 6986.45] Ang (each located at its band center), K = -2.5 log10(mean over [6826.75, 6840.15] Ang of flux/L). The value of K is 0.20 mag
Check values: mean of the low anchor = 11.5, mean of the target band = 9.72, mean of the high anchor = 12.1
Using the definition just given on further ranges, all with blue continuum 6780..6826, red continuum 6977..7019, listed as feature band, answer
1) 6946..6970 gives 0.028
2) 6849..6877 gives 0.142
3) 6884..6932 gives 0.019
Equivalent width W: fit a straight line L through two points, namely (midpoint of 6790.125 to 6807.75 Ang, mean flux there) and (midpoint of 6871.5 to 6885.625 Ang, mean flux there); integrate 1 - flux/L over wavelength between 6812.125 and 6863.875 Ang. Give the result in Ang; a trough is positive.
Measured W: 2.8 Ang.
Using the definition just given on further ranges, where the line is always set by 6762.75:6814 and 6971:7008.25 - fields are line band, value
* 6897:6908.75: 0.7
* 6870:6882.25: 1.5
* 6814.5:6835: 1.8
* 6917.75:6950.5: 0.6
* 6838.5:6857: 1.0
